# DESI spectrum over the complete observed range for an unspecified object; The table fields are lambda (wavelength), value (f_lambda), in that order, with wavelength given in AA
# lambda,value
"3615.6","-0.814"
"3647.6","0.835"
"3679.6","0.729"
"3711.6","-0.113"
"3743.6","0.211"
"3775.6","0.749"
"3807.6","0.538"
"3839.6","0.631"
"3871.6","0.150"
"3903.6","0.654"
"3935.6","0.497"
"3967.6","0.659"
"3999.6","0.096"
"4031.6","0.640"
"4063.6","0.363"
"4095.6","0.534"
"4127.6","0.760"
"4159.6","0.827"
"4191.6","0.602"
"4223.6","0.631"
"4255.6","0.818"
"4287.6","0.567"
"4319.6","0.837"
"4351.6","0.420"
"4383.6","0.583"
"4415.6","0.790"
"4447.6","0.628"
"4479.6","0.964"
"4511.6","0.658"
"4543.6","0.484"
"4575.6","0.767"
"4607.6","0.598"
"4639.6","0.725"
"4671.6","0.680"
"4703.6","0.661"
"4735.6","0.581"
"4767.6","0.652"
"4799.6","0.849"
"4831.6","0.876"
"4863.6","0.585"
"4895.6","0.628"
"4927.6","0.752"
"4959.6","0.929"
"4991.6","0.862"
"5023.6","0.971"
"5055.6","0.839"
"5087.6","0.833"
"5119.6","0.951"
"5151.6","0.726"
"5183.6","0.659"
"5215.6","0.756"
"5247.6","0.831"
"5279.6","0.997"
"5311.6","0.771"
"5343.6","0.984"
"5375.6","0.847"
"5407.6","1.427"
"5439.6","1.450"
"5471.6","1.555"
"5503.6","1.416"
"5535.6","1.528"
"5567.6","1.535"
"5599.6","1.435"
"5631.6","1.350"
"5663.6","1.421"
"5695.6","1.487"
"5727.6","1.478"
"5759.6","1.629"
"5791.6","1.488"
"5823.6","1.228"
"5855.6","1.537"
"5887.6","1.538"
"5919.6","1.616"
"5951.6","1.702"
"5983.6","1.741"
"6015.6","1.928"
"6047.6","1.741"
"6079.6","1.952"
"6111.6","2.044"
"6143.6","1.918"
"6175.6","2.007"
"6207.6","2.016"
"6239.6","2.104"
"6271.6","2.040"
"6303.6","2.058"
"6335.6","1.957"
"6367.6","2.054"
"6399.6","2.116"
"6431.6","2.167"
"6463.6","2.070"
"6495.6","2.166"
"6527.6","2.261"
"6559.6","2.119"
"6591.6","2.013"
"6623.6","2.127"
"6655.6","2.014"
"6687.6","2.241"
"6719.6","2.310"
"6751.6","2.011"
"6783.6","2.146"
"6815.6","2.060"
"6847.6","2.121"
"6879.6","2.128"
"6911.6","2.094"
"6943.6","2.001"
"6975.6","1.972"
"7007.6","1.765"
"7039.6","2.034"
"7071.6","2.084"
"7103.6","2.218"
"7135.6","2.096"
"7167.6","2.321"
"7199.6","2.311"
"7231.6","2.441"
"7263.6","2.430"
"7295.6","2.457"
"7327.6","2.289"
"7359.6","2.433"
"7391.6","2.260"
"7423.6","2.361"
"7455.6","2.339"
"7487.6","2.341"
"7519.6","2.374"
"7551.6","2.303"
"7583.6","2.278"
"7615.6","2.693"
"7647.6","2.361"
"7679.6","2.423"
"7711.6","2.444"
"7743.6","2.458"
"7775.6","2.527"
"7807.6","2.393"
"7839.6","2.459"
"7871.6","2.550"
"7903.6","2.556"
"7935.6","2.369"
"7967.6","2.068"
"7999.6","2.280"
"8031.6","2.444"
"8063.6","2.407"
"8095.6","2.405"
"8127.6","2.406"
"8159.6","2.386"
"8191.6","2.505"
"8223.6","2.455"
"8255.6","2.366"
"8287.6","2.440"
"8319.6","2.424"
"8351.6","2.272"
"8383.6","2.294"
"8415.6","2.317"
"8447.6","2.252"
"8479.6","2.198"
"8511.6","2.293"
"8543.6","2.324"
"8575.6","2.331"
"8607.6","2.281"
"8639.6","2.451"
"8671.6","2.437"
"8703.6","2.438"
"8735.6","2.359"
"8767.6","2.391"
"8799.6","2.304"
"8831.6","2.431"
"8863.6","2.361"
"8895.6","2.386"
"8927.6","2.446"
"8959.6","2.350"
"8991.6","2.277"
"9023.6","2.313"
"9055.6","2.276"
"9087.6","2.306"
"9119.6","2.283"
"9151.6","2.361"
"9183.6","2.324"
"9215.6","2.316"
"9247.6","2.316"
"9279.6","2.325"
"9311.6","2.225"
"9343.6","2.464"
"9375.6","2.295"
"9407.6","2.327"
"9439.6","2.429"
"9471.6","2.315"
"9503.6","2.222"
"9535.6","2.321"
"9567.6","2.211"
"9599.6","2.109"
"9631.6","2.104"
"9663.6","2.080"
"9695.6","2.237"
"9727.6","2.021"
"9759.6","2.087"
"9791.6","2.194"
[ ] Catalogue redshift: 0.353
